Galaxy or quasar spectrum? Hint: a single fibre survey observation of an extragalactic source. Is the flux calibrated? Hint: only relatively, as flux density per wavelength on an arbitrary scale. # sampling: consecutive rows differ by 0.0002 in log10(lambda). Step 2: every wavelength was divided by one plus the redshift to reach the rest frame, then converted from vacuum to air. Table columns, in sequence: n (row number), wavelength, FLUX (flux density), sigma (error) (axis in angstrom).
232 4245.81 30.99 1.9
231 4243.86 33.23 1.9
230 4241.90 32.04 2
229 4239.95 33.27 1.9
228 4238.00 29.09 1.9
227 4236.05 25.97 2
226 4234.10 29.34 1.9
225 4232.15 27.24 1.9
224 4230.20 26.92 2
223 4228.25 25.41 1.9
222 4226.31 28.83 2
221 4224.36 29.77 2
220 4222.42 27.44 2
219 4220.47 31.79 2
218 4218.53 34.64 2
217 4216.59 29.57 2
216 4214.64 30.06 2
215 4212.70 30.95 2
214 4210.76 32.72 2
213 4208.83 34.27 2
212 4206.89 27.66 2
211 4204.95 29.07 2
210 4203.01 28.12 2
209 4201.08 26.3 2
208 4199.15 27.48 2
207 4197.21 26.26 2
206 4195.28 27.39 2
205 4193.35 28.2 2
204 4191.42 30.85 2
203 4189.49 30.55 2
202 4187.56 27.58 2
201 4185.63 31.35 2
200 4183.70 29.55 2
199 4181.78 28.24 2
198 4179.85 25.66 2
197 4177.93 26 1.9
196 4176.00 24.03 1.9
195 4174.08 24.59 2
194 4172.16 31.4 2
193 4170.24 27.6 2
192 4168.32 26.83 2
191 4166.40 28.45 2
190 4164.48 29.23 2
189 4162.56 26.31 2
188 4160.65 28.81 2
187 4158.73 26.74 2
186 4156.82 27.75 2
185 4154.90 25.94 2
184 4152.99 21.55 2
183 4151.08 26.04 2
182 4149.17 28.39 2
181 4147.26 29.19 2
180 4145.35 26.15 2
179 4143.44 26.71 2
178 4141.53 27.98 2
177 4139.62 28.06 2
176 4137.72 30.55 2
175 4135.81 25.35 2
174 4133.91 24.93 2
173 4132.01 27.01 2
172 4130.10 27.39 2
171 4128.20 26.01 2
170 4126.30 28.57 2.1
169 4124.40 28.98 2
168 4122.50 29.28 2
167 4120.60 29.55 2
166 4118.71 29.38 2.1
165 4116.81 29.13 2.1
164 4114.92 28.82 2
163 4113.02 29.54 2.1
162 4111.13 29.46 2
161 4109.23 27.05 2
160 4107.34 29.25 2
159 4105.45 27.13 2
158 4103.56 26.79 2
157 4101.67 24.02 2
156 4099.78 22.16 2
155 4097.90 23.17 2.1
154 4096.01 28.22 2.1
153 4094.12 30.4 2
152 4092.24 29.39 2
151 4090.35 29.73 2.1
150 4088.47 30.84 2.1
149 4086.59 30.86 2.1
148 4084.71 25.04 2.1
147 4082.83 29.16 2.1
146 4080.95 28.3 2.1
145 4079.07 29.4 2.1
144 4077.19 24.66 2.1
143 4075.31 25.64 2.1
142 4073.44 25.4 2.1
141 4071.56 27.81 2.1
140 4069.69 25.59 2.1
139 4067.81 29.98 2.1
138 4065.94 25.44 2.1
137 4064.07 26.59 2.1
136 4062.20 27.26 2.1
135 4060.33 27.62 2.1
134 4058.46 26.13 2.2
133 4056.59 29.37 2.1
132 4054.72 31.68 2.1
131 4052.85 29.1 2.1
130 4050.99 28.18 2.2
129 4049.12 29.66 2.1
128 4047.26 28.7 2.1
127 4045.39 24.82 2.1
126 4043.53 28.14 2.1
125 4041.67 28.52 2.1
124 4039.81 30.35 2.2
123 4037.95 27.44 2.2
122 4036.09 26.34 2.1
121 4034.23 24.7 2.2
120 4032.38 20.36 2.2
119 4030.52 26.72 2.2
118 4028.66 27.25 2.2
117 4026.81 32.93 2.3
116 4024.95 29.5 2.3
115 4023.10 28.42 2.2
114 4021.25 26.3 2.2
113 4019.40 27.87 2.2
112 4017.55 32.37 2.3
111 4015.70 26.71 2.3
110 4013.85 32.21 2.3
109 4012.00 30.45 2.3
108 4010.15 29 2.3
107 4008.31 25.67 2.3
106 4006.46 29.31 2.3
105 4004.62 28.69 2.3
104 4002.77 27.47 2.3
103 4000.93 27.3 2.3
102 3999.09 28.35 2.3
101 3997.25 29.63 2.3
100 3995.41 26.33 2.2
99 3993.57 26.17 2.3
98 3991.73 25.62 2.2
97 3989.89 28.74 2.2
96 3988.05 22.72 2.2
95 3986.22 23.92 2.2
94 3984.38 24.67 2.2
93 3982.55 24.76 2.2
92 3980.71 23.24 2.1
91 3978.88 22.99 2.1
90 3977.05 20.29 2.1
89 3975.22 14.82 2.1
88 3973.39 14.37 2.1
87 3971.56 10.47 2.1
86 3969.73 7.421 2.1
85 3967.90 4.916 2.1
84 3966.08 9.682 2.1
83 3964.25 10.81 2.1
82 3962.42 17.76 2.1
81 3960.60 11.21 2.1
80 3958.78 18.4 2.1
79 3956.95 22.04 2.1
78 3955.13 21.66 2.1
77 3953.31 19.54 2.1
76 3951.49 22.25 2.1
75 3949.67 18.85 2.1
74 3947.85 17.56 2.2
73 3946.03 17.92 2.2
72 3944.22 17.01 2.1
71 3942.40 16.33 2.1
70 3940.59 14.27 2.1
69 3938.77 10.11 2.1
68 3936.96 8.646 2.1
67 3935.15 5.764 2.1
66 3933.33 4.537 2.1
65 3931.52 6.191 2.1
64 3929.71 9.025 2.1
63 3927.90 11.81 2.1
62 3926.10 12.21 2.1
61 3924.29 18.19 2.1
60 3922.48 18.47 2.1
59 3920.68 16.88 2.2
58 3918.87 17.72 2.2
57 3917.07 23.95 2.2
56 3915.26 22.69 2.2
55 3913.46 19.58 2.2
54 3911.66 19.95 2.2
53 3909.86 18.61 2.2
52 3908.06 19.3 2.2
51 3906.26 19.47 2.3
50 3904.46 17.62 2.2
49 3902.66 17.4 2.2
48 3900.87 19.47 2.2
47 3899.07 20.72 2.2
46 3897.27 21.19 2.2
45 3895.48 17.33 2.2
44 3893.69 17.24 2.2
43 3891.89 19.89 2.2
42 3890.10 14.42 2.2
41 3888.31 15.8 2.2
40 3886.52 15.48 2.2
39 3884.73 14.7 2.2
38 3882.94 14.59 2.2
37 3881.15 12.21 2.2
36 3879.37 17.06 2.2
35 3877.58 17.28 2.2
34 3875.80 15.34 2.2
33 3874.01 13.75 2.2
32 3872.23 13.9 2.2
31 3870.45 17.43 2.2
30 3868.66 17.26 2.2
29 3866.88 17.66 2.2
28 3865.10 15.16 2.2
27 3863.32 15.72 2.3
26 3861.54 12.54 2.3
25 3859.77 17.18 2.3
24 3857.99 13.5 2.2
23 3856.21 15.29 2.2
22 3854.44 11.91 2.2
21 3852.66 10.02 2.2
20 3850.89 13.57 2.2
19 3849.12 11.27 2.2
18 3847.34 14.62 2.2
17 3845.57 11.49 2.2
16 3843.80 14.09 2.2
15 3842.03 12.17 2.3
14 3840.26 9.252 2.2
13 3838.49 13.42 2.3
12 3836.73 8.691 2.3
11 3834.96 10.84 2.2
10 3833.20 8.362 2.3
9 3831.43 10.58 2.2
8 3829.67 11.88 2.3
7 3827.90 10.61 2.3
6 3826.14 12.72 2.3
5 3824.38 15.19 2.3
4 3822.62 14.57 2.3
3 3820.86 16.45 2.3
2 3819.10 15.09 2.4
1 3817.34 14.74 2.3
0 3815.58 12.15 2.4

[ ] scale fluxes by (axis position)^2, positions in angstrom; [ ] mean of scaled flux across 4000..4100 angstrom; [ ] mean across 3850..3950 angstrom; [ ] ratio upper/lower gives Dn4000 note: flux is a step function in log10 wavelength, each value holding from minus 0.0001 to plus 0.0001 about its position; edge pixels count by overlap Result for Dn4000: 1.92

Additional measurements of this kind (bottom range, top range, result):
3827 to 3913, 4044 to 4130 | 2.07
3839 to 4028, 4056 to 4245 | 1.68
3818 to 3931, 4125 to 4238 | 2.14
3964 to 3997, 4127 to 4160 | 1.50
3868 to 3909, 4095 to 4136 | 1.81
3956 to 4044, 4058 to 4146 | 1.21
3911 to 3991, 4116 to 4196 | 1.86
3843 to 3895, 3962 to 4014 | 1.59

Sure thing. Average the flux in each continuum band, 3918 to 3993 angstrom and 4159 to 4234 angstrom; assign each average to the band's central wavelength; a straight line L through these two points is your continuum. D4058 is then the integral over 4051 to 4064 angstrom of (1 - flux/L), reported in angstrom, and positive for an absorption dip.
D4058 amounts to -4.2 angstrom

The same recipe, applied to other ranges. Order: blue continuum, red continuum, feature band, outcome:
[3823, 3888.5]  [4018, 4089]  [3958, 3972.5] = 6.8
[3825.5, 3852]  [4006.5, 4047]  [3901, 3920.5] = -1.8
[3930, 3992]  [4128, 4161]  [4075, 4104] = -4.5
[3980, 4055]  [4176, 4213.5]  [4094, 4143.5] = 1.2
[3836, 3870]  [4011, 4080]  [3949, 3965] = 2.3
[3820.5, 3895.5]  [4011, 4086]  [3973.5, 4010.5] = -2.2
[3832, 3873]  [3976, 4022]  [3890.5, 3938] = 6.0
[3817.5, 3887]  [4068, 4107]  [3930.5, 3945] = 6.5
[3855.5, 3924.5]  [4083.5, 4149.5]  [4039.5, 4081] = -4.2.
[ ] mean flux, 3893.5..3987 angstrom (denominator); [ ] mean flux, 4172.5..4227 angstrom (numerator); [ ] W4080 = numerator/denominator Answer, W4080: 1.7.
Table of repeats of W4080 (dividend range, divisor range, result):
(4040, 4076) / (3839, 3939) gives 1.83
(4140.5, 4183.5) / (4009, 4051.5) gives 0.96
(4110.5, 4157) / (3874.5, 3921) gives 1.54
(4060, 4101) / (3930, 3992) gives 1.68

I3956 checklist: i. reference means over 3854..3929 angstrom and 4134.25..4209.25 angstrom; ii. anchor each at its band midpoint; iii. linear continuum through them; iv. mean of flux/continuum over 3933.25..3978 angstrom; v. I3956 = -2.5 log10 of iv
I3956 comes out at 0.32 mag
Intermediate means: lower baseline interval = 16.9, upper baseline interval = 27.7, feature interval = 14.5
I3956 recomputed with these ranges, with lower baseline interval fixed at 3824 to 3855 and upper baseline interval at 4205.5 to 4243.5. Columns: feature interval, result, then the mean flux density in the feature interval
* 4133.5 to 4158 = -0.03 mag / 26.9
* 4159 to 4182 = 0.00 mag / 27.2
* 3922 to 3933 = 0.30 mag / 12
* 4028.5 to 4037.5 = -0.20 mag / 25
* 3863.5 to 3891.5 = -0.16 mag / 15.6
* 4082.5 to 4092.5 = -0.24 mag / 29.2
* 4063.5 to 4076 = -0.18 mag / 26.7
